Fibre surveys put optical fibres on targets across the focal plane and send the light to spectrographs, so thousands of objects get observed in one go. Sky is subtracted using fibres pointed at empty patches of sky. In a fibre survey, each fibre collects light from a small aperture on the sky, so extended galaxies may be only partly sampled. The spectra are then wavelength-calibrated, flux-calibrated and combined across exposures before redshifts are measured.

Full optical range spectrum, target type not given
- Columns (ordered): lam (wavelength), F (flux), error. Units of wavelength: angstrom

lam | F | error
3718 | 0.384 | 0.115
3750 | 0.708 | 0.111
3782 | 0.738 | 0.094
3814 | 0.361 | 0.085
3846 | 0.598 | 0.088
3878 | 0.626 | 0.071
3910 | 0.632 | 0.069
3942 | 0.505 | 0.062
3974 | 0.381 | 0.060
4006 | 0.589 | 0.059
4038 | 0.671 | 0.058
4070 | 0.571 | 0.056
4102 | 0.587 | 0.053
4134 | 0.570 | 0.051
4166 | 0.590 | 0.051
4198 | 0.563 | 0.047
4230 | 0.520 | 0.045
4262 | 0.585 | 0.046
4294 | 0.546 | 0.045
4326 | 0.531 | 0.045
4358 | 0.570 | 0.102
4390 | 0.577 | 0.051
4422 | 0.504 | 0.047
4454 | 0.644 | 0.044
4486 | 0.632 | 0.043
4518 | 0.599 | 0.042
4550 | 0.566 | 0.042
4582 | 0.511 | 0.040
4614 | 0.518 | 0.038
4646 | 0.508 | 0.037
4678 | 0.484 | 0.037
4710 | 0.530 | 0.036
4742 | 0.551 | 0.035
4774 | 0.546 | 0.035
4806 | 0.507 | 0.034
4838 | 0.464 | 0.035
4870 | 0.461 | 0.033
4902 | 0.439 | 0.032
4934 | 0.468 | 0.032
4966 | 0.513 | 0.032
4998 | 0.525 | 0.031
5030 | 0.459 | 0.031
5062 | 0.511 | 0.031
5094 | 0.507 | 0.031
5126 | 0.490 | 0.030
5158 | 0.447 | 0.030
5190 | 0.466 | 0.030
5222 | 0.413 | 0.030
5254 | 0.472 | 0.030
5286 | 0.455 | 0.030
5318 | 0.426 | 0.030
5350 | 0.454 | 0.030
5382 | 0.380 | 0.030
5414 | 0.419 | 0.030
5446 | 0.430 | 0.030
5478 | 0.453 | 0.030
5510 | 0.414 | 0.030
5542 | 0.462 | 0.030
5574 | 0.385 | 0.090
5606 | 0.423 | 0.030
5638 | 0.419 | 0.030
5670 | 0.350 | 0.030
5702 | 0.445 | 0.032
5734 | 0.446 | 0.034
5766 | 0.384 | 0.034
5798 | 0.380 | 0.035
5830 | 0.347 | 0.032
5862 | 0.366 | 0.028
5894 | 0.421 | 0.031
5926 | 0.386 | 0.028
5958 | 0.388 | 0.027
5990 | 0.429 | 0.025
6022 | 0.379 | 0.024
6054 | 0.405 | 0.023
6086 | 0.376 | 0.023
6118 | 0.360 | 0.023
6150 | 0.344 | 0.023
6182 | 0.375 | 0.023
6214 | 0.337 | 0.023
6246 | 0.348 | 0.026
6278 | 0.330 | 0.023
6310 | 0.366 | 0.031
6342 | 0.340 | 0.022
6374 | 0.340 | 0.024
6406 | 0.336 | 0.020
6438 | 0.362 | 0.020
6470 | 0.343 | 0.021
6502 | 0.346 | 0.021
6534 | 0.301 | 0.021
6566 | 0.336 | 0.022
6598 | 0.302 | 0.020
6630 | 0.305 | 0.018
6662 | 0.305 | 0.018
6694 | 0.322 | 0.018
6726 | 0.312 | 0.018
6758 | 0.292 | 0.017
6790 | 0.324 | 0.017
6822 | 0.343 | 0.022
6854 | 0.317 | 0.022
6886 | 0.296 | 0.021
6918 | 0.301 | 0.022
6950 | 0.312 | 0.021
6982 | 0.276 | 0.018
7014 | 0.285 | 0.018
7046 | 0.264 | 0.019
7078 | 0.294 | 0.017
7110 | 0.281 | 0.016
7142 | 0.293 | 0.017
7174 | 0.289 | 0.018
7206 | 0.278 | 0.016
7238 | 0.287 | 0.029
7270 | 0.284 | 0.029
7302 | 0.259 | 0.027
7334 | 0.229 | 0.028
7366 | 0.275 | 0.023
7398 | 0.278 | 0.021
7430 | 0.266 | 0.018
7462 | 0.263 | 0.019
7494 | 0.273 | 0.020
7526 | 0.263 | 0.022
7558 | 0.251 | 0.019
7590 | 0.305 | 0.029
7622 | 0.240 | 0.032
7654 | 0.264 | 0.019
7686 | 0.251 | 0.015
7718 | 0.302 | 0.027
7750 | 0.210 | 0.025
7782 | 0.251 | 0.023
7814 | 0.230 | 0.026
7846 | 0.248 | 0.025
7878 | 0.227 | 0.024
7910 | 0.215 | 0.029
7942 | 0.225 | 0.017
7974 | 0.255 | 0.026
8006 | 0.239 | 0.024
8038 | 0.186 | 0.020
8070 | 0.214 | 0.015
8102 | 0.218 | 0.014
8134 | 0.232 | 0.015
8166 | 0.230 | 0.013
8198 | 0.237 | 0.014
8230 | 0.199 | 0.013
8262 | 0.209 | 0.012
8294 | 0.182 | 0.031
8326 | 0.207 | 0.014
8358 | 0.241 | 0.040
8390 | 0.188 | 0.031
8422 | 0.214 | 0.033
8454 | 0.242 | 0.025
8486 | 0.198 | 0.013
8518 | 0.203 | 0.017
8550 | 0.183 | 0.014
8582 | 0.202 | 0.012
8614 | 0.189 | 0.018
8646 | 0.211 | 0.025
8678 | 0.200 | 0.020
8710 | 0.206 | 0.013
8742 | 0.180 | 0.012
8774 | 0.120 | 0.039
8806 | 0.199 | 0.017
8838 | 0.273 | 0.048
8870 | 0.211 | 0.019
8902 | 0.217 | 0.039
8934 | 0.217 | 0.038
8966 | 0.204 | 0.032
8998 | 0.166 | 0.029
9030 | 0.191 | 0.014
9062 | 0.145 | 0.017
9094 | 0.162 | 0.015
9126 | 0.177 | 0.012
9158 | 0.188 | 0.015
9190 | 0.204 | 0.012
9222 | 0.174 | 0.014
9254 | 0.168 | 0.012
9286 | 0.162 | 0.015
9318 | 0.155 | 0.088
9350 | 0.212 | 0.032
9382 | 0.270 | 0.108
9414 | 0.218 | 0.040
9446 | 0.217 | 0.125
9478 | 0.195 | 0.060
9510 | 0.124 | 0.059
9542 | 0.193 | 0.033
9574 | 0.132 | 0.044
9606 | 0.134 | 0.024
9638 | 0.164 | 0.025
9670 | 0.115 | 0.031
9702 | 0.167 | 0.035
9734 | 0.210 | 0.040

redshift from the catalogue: 0.00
